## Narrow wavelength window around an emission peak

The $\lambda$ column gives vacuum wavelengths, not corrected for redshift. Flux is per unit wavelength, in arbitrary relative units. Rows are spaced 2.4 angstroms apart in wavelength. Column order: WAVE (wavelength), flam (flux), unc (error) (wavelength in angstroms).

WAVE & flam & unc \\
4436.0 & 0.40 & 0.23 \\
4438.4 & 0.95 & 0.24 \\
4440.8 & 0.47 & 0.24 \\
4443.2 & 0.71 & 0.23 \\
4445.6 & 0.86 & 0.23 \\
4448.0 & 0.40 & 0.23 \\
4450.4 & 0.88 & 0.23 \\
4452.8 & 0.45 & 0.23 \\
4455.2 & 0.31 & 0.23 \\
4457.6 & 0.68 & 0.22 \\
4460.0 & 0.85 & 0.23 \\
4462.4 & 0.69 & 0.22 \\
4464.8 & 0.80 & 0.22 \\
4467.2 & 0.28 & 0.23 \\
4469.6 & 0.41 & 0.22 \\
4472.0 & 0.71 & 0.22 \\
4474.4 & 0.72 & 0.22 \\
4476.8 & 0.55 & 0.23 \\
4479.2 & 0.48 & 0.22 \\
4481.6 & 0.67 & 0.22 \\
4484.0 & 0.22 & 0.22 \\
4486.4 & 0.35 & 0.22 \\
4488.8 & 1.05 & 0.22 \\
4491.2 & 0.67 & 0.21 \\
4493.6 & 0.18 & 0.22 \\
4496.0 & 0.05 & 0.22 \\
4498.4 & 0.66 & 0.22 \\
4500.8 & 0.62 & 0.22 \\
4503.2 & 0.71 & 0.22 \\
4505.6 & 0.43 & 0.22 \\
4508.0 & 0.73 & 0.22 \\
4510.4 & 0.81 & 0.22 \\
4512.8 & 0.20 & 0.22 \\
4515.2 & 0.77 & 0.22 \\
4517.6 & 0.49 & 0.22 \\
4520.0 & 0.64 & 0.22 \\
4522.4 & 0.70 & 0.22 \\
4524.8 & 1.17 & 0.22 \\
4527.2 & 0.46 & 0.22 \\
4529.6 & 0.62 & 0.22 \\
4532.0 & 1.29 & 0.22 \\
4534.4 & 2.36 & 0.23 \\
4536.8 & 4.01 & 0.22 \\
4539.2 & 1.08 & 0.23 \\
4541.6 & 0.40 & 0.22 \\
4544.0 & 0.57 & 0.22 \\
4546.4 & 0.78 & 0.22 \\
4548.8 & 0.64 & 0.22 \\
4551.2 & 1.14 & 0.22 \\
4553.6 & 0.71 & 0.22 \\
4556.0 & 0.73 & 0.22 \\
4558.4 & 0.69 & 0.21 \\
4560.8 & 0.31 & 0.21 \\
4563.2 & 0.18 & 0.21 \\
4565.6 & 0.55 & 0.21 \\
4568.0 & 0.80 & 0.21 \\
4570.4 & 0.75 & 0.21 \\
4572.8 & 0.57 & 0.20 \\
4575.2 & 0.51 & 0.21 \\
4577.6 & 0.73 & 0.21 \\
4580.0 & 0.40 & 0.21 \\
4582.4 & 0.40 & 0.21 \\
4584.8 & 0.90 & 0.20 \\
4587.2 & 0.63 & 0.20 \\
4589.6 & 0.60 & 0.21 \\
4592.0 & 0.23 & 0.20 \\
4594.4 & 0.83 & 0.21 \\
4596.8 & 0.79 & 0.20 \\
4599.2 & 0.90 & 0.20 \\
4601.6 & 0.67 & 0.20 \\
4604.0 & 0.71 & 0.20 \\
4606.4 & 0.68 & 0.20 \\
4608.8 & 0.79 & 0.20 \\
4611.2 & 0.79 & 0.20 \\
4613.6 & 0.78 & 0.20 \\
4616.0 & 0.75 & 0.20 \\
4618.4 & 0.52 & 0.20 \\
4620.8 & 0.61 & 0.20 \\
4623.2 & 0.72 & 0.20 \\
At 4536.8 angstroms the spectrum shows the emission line [O II] 3727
